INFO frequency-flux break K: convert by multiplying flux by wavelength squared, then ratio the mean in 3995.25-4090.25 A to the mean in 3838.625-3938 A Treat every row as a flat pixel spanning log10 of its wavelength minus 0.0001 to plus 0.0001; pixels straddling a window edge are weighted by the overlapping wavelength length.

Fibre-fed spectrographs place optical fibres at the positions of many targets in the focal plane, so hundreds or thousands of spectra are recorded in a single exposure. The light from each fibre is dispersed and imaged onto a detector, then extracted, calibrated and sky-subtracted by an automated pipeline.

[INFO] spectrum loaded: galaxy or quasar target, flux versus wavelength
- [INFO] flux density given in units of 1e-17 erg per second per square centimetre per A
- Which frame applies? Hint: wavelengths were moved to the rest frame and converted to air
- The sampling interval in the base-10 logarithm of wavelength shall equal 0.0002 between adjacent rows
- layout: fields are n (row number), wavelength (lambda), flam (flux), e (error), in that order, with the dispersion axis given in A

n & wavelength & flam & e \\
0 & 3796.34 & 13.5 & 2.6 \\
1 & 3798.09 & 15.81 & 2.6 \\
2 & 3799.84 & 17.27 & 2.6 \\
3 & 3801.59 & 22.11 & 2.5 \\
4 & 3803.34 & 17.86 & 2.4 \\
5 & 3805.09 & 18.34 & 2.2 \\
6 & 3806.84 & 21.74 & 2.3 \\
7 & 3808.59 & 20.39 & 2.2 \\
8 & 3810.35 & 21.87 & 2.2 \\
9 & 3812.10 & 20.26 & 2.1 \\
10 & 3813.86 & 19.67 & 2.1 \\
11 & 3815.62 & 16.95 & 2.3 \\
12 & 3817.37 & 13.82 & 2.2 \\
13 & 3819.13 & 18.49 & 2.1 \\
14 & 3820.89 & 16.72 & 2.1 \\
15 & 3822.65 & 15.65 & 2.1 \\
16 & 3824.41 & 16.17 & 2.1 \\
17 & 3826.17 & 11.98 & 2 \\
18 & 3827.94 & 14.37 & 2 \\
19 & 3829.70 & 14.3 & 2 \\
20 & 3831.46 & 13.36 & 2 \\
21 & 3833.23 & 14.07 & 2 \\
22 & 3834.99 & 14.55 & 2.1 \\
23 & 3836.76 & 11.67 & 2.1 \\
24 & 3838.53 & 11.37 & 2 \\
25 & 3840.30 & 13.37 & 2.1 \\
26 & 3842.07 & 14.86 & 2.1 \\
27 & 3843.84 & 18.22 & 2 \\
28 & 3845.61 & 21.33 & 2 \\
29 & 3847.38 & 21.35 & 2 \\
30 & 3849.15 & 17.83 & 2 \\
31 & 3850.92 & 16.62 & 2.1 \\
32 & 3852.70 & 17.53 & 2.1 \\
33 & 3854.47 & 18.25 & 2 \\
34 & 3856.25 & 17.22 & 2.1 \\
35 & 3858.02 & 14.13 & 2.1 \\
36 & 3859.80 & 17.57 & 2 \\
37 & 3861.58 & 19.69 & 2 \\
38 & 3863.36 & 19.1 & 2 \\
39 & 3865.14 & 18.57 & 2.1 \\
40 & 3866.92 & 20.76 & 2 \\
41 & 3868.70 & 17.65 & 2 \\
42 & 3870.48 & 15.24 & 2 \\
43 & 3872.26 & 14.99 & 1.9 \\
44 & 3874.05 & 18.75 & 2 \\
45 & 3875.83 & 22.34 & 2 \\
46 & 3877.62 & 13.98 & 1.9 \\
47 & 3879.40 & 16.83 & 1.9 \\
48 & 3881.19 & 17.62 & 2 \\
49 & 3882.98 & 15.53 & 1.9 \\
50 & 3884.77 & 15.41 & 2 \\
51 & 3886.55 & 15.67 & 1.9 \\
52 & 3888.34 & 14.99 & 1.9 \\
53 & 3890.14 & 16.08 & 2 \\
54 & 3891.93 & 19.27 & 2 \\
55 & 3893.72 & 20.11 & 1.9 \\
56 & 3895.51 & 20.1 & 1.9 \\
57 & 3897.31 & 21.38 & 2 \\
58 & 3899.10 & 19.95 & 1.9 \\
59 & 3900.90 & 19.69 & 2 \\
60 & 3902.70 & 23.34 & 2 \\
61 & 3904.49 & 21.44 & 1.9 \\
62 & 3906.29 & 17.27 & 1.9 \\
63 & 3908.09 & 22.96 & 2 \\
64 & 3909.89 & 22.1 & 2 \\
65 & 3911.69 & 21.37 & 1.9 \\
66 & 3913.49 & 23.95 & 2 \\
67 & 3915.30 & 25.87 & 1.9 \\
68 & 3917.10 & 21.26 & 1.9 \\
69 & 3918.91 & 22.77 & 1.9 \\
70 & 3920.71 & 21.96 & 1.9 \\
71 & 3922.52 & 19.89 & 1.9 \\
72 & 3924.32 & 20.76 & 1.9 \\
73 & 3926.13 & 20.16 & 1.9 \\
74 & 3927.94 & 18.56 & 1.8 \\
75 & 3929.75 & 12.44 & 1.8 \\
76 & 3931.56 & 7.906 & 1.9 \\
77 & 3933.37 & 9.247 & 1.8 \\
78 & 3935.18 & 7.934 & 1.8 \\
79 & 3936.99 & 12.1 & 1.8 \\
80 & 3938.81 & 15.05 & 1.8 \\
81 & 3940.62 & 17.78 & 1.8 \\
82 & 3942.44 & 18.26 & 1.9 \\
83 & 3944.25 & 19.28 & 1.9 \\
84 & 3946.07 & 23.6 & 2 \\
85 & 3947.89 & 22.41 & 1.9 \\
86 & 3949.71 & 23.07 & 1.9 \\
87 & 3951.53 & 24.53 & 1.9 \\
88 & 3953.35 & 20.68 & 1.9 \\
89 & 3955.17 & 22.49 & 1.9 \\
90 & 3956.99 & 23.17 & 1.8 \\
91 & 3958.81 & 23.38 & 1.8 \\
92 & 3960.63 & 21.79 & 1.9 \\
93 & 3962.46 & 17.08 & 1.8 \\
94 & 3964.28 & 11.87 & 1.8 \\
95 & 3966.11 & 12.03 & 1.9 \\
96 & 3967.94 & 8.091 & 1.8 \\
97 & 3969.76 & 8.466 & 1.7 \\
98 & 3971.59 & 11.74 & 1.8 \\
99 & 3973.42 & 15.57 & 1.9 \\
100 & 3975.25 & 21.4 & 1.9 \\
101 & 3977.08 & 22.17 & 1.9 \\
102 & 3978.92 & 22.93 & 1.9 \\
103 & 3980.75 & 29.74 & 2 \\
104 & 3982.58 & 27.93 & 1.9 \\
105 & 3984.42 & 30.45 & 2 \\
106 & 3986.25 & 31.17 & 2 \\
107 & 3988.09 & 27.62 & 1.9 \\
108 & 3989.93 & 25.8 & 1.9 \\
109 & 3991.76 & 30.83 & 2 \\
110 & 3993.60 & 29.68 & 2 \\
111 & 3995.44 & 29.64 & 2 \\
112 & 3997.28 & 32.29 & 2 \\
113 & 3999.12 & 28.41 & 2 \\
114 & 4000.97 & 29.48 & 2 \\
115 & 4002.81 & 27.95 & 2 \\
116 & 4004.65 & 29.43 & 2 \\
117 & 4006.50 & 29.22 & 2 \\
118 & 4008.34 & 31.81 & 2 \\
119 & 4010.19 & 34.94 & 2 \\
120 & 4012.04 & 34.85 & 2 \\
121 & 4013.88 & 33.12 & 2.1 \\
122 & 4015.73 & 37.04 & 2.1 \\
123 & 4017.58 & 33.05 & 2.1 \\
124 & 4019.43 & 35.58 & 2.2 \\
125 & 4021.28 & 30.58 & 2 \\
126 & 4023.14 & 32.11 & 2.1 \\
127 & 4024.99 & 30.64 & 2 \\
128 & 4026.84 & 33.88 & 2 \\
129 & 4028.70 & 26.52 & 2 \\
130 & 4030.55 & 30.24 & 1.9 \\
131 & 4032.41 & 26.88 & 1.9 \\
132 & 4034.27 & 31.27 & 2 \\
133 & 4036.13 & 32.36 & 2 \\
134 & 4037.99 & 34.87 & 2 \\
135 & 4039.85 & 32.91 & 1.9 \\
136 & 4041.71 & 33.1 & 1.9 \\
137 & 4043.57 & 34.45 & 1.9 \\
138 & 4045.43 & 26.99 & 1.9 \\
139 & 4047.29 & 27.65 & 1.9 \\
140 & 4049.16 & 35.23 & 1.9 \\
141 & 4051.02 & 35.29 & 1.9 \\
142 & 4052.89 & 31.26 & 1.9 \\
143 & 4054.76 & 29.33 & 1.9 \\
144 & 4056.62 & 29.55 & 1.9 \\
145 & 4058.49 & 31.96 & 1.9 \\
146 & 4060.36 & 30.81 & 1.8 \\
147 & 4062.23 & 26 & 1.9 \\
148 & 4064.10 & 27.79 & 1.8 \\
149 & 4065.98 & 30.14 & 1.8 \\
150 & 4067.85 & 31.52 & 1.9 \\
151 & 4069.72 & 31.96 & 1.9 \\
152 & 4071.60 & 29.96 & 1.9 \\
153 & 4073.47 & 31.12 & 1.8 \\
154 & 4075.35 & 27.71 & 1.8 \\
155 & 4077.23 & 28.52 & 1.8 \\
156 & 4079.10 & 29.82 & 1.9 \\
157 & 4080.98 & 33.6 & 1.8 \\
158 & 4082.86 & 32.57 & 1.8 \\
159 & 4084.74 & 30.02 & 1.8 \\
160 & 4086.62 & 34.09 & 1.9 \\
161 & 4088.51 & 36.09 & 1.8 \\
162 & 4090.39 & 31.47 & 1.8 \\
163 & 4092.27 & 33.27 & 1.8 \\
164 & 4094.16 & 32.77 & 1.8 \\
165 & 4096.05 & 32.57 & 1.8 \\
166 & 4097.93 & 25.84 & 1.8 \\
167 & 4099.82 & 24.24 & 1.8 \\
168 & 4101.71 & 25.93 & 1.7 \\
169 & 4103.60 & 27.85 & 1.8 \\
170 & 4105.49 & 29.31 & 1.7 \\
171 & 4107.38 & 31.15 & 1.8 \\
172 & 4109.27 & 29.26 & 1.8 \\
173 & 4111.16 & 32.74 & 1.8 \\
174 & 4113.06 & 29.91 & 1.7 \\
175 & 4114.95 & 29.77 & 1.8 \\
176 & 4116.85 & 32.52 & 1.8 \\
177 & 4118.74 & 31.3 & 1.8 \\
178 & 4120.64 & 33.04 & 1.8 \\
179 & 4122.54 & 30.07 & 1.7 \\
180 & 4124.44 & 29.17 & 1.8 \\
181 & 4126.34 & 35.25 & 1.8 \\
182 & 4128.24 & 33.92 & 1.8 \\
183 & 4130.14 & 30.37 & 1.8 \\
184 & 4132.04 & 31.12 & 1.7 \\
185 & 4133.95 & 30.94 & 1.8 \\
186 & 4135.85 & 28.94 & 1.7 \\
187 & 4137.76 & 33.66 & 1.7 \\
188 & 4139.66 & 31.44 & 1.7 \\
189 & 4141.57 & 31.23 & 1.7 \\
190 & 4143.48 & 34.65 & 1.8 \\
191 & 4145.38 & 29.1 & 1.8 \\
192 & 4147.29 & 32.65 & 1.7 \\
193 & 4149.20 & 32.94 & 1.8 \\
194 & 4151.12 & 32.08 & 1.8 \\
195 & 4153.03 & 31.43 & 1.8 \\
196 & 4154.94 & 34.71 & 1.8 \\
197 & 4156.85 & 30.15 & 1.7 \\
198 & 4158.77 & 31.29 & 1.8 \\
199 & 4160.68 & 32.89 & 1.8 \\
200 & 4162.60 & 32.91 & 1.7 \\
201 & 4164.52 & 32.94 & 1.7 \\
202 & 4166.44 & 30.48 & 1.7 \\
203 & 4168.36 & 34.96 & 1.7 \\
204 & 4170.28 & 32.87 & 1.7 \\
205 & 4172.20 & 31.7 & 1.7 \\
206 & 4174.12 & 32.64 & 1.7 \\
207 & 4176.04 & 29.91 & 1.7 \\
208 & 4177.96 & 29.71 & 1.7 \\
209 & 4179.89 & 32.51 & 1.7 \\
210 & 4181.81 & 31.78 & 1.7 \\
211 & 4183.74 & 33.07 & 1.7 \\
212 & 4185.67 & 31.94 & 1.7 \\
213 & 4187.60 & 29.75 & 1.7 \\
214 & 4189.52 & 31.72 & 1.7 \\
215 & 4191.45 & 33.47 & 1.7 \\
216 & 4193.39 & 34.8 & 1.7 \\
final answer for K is 1.88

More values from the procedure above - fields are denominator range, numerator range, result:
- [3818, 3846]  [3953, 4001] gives 1.65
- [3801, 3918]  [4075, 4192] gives 2.00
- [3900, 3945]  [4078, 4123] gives 1.82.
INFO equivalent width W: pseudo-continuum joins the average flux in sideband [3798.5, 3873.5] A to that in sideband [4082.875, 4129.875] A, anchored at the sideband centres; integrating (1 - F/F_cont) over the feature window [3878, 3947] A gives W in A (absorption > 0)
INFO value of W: 8.4 A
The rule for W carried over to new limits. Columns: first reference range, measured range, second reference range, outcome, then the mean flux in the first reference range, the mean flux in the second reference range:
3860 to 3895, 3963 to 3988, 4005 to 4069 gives 6.3 A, 17.5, 31.5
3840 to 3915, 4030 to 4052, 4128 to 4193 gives -4.6 A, 18.5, 31.9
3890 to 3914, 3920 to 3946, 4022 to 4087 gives 7.7 A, 20.7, 30.9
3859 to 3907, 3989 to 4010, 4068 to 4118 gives -3.8 A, 18.3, 30.6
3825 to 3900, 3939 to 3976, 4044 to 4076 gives 7.9 A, 16.9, 30.3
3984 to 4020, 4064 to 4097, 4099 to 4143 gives -0.7 A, 31.1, 30.6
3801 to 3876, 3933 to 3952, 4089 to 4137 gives 4.0 A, 17.2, 30.6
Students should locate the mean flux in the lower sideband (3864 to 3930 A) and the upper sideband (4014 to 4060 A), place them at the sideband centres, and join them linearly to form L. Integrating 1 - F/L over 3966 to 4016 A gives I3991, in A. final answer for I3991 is 2.9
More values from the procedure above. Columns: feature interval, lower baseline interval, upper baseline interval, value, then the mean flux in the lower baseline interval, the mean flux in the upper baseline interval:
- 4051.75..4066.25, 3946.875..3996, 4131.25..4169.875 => -1.5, 22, 32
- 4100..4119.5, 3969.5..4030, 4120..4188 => 0.8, 28.6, 31.9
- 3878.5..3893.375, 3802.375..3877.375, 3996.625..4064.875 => 2.9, 17.1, 31.3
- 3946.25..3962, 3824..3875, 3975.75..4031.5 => 2.0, 16.4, 30.2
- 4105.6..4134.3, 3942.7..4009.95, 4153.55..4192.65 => -1.5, 23.6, 32.1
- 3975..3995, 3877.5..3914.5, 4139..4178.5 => -3.4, 19.1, 32.1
